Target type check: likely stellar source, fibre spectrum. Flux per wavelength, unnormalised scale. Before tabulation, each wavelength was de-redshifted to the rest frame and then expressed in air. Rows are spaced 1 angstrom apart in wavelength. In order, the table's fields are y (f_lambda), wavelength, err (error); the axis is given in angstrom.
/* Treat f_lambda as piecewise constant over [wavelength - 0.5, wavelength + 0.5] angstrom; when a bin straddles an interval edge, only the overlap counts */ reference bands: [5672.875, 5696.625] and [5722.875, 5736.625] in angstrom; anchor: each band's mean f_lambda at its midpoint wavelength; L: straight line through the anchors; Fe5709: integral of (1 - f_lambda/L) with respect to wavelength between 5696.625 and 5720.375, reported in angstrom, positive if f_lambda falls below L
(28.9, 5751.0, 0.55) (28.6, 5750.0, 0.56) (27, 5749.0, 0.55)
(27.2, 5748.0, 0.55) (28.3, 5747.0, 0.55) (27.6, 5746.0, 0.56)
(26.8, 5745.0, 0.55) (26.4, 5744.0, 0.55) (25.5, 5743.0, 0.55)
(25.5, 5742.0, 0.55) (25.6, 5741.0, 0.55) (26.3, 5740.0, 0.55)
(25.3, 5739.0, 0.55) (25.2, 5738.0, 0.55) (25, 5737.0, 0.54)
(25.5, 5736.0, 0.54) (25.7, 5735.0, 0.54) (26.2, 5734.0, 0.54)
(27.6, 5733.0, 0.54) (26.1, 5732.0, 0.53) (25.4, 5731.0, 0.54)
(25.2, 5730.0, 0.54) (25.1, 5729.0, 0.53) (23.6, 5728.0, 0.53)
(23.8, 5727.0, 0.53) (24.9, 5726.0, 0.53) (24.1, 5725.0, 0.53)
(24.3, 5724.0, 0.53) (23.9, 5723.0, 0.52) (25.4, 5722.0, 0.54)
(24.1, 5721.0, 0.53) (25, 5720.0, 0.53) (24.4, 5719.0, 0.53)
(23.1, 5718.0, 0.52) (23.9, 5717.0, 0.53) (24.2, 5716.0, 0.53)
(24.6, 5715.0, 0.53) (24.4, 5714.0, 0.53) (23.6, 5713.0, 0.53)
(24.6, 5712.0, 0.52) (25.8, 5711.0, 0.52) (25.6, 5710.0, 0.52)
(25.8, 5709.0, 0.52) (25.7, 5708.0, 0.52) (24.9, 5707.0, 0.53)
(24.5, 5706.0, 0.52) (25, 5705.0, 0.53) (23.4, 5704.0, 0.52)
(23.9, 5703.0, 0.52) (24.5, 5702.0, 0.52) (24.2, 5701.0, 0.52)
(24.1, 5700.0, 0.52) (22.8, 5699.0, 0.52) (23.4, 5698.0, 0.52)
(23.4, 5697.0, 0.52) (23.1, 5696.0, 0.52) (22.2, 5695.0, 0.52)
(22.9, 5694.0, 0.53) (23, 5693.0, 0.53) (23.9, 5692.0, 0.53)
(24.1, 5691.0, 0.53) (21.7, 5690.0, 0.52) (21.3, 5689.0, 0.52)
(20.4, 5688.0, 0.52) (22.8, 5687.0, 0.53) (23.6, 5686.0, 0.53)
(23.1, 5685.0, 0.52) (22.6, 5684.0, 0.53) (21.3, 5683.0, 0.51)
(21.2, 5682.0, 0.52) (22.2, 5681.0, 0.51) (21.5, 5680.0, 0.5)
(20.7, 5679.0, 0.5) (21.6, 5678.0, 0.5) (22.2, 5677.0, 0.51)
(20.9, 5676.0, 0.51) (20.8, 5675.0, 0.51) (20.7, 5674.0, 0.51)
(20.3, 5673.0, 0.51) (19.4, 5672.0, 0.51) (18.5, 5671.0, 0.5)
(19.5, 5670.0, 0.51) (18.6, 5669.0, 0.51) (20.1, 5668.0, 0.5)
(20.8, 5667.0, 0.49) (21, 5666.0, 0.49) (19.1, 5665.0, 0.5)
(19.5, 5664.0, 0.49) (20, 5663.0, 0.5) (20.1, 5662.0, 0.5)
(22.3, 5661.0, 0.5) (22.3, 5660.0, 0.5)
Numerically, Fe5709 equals -0.7 angstrom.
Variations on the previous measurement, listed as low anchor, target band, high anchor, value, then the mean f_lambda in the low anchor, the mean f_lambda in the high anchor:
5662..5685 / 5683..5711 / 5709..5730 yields -1.2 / 20.6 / 24.5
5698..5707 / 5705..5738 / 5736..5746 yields 0.1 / 24.1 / 25.8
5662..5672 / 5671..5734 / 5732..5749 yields -1.7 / 19.7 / 26.2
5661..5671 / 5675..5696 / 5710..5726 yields -0.5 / 19.9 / 24.4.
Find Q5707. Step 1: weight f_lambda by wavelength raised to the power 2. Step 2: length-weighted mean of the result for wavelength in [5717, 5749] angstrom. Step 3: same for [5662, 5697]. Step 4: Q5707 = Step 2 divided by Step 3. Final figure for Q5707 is 1.21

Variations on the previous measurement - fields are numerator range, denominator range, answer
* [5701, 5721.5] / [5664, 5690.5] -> 1.18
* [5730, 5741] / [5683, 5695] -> 1.16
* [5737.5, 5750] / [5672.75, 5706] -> 1.20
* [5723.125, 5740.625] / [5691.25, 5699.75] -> 1.10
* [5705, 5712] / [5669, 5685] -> 1.22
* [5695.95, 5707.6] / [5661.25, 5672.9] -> 1.23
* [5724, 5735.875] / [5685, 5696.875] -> 1.13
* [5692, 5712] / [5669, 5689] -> 1.15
